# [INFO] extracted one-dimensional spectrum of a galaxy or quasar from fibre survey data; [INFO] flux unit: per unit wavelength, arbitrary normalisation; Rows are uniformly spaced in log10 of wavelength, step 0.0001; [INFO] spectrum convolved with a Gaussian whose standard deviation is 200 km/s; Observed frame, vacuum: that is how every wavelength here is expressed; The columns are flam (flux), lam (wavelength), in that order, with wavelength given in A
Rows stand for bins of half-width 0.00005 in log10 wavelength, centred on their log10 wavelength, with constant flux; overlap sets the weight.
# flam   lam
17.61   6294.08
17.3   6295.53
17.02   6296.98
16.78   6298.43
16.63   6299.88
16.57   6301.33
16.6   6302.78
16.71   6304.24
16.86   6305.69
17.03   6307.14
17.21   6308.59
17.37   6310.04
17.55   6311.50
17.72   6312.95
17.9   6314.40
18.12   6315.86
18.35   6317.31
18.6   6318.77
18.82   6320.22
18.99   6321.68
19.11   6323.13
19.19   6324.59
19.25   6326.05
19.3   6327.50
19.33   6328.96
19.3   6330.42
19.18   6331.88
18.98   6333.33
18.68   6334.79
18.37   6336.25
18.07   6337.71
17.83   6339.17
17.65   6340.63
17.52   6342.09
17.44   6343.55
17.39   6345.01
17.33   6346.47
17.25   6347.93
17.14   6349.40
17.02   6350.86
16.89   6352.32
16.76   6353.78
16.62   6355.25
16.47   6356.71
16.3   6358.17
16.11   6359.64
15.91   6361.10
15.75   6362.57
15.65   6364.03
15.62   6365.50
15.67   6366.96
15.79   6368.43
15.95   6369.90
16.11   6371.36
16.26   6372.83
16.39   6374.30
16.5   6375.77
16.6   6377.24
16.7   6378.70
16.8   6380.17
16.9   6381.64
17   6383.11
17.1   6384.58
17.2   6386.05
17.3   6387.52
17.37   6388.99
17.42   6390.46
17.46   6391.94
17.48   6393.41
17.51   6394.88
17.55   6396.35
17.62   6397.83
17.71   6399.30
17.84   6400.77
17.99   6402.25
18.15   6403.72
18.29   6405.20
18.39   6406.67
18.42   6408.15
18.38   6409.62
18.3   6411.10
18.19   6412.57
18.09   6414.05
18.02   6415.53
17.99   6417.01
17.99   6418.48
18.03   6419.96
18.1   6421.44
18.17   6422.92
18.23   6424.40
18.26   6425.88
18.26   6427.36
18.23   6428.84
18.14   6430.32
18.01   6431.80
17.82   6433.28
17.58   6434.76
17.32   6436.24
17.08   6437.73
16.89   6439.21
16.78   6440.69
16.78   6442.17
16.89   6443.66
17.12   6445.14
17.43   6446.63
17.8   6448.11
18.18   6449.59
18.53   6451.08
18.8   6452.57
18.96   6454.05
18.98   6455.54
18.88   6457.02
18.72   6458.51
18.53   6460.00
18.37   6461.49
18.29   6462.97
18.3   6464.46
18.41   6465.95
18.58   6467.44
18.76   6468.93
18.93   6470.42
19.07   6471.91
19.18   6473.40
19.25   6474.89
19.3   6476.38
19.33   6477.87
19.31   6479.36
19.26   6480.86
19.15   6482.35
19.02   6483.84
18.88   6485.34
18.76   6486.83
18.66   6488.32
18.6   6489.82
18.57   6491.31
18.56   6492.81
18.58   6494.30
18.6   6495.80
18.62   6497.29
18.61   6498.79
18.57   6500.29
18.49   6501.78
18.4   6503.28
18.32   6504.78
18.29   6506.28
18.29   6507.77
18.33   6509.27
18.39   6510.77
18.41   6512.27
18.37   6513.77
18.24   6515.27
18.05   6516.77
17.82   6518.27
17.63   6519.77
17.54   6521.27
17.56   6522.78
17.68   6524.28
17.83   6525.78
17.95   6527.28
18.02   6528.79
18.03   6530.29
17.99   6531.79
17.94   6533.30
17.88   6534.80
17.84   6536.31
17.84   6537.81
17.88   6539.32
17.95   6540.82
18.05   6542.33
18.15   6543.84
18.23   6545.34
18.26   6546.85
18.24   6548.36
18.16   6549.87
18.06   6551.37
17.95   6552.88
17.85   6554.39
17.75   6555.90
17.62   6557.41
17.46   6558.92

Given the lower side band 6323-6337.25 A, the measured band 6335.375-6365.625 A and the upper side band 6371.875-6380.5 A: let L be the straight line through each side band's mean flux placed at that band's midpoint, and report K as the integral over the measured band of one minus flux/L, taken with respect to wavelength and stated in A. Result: 1.7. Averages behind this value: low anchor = 19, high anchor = 16.5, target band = 16.9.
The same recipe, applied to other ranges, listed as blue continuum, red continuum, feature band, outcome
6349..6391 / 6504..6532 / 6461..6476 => -1.0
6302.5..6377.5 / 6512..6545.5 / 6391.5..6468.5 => -1.5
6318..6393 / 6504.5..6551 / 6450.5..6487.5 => -2.2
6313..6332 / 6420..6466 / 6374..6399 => 1.7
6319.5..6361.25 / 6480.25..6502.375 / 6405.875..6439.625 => 0.6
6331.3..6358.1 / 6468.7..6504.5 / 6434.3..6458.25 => 0.9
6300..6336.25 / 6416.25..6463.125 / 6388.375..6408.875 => 0.3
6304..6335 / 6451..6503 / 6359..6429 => 4.8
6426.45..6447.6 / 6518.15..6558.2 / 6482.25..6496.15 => -0.8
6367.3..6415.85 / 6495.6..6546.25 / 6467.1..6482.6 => -1.1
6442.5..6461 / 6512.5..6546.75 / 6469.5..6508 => -1.5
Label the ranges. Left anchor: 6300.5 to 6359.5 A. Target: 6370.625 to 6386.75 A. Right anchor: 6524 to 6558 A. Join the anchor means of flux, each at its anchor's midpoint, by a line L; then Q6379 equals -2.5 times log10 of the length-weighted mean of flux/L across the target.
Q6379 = 0.07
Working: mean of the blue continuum 17.8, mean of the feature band 16.7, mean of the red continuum 18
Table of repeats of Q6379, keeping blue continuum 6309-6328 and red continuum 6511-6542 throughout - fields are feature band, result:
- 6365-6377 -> 0.14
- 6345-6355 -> 0.08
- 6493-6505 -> -0.03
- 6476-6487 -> -0.06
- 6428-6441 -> 0.04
